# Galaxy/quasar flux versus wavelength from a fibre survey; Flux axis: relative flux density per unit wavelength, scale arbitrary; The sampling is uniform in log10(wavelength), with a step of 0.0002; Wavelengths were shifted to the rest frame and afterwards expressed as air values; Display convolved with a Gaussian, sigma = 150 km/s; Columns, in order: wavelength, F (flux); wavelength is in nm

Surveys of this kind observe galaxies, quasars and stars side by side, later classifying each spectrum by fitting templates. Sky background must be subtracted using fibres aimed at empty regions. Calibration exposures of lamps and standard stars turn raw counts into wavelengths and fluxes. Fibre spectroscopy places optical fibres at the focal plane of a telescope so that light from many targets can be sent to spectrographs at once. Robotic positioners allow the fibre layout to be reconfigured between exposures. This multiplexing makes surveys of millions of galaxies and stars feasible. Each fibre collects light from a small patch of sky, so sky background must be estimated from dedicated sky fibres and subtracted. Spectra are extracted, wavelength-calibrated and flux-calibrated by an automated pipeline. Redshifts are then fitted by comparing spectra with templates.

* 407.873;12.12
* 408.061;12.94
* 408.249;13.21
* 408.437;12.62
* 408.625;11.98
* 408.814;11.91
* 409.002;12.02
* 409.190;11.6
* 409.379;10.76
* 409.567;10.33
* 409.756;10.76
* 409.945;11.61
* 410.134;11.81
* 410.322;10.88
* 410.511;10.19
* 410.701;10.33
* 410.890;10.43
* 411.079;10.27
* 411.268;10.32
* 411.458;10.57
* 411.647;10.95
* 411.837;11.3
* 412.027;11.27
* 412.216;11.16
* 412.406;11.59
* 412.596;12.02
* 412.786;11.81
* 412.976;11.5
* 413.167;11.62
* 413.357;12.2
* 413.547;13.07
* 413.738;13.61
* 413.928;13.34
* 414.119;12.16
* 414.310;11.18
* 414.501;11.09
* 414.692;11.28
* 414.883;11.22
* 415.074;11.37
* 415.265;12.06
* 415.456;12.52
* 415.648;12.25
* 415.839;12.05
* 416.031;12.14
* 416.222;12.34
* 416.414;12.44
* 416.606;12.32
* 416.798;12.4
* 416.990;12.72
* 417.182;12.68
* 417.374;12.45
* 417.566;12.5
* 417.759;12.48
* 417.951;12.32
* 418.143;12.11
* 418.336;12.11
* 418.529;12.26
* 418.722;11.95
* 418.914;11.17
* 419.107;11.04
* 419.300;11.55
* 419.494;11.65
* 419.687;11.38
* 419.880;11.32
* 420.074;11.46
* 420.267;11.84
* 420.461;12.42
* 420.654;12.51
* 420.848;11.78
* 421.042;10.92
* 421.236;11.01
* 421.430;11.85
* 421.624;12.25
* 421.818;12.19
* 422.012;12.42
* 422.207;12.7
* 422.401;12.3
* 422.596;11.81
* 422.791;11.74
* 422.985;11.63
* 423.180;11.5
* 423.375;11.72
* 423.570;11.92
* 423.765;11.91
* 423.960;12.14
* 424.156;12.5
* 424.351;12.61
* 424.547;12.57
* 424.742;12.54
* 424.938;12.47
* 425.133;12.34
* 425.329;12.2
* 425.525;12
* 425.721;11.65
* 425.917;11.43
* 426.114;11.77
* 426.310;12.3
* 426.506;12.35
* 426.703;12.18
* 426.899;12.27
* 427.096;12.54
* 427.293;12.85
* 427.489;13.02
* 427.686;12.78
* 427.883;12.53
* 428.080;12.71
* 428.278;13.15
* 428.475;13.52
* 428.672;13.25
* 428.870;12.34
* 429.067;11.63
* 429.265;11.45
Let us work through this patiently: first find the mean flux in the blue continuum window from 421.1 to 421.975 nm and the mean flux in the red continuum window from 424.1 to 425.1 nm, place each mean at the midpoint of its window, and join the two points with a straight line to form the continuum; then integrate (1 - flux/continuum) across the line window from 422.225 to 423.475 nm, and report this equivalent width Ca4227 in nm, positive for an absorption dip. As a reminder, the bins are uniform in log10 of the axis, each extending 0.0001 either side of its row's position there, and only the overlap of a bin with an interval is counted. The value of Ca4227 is 0.03 nm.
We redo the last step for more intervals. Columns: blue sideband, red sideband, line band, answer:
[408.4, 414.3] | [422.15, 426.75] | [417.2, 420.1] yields -0.02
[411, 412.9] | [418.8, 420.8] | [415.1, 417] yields -0.14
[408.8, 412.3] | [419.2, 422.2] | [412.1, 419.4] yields -0.43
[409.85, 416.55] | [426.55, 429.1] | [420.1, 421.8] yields 0.05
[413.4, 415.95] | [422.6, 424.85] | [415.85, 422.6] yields 0.03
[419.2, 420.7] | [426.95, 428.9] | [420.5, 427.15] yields 0.12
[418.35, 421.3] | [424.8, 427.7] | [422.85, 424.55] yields 0.00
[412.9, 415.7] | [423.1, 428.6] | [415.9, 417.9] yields -0.06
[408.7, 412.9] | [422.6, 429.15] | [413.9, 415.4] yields -0.03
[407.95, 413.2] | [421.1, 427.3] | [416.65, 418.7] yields -0.11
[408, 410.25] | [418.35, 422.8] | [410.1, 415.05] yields 0.15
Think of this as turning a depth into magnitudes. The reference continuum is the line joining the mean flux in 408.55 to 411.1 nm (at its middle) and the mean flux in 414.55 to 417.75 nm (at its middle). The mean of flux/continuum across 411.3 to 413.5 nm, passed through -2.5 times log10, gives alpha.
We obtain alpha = 0.01 mag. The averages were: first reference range 11.1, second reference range 12.2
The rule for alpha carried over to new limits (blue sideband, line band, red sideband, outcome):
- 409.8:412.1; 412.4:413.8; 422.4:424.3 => -0.11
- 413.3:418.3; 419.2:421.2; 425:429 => 0.06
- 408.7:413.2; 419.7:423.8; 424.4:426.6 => 0.00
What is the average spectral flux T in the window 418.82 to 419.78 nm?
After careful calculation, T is 11.4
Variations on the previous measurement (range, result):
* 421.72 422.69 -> 12.3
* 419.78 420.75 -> 11.9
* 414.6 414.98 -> 11.3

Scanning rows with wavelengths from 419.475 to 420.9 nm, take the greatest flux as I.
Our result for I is 12.51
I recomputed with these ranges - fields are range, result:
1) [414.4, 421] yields 12.72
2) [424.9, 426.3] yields 12.47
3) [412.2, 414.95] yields 13.61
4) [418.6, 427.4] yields 12.85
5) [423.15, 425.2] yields 12.61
